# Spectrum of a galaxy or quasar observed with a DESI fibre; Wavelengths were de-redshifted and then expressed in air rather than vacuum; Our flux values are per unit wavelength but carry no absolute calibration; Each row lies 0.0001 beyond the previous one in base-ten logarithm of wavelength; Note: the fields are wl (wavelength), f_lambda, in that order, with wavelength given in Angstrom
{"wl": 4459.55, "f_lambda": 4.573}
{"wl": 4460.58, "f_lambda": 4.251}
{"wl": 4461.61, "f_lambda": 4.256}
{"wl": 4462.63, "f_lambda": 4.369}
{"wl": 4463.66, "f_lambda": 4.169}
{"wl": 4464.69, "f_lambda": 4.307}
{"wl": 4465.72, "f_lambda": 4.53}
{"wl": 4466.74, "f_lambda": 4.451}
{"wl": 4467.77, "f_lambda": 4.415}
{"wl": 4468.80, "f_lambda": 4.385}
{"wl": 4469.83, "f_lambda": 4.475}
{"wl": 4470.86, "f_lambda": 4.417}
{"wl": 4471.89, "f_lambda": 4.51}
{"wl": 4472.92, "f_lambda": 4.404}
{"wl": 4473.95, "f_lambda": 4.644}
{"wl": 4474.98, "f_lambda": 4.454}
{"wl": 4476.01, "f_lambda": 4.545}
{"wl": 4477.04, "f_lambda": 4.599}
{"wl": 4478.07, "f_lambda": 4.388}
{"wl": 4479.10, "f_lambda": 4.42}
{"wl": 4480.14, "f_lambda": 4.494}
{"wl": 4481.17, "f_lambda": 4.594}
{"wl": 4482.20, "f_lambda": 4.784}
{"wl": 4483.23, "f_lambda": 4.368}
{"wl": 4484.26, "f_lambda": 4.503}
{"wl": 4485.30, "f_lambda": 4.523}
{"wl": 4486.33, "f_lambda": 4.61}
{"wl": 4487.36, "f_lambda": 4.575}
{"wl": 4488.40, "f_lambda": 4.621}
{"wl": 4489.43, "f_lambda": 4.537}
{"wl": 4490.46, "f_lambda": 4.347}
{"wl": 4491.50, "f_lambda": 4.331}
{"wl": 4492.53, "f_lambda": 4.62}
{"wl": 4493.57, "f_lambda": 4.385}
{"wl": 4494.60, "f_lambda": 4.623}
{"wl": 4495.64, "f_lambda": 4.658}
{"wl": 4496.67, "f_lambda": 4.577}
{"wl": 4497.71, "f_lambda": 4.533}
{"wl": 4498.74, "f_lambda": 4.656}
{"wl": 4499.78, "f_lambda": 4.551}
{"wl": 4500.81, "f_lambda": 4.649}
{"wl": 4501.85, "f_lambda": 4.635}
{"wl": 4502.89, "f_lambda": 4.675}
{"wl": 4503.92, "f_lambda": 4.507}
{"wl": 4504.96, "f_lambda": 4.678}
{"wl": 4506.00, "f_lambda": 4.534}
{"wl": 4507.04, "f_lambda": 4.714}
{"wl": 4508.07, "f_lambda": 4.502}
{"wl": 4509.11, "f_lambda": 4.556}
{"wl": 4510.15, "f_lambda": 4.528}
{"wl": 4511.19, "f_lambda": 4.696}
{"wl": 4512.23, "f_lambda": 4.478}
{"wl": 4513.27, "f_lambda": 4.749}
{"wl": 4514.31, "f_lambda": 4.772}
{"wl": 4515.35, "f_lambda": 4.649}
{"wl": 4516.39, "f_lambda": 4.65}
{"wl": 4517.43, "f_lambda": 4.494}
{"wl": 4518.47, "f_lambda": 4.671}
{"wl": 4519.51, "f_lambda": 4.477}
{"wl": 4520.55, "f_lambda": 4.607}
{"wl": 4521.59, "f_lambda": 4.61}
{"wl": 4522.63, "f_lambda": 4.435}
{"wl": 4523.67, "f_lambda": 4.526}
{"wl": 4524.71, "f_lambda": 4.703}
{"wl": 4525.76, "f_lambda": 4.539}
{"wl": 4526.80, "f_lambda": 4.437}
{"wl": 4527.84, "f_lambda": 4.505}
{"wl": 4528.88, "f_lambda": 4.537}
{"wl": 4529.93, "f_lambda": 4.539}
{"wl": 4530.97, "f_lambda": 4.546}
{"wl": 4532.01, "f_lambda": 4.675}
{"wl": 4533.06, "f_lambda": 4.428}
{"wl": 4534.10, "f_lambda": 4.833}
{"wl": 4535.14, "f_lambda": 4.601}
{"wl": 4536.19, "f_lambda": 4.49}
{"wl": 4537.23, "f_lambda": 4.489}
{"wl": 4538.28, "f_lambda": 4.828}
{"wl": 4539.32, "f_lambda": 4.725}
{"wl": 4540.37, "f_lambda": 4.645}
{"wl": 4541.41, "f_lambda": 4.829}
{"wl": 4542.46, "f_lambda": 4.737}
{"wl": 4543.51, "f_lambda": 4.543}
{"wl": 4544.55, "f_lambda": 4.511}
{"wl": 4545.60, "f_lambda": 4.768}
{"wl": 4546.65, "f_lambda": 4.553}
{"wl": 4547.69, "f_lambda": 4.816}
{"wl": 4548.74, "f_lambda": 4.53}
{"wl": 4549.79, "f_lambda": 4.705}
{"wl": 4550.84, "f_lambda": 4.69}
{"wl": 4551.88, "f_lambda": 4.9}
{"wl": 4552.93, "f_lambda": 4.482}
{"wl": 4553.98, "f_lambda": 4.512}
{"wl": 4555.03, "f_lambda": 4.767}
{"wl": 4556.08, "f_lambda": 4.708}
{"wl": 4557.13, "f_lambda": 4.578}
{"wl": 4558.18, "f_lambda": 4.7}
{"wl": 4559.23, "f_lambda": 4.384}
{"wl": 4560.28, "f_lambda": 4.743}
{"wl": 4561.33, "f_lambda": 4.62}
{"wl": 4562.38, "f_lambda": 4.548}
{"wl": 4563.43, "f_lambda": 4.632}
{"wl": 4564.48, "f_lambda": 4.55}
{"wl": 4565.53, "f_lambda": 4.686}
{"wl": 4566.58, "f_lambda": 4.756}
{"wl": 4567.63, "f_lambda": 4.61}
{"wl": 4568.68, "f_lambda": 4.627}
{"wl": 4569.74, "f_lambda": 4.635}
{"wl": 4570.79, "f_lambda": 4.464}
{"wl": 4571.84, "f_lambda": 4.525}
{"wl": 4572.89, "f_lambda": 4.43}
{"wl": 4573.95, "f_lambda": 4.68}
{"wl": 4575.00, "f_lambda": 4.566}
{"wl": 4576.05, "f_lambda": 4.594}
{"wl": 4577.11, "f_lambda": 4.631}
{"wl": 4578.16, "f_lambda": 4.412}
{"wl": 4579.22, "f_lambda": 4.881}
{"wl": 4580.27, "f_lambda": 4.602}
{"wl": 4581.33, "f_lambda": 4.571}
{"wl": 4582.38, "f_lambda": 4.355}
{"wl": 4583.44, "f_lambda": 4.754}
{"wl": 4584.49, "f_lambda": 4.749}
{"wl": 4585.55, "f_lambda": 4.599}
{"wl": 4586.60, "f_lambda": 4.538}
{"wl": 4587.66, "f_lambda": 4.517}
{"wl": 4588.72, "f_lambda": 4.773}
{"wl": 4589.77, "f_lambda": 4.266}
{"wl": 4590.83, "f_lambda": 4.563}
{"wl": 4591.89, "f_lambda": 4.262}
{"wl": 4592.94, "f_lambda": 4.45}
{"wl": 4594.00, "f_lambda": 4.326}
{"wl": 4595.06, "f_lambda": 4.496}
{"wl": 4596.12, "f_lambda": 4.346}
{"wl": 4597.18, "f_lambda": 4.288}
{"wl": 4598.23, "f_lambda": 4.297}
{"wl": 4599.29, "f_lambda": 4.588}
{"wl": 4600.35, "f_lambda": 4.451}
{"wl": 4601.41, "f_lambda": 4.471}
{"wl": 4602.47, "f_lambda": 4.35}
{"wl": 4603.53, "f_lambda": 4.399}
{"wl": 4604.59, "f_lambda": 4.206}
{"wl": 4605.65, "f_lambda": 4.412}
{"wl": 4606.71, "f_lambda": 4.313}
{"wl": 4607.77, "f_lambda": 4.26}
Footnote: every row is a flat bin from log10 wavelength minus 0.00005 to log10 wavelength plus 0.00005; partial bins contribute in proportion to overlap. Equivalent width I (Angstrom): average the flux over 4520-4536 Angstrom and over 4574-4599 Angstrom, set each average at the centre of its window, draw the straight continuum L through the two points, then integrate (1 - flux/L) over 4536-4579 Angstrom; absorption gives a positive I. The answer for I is -0.8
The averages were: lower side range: 4.57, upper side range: 4.52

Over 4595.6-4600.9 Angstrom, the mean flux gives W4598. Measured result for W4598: 4.4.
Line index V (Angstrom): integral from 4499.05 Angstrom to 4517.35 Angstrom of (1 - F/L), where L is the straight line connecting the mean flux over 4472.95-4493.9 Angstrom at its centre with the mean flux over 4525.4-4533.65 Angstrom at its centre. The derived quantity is -0.38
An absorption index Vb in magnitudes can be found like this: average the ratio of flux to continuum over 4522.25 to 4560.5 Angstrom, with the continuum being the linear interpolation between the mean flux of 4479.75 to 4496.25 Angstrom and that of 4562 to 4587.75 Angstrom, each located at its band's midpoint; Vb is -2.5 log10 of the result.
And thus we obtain -0.010 mag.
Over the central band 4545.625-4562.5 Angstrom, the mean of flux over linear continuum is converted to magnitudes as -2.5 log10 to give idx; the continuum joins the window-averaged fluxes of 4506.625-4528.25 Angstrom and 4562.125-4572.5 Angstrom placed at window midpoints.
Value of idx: -0.01 mag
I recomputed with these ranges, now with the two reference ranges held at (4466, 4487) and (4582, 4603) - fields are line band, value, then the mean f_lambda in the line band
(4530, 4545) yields -0.5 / 4.63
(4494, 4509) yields -0.4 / 4.61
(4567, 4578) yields -0.2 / 4.57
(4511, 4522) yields -0.3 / 4.62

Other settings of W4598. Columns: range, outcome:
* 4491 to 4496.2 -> 4.53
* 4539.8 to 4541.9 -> 4.74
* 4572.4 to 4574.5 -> 4.55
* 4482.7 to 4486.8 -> 4.5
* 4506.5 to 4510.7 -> 4.58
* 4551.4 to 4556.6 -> 4.67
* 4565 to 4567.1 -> 4.73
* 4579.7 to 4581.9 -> 4.6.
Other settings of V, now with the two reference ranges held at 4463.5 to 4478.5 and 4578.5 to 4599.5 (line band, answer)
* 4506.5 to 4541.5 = -0.9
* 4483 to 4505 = -0.4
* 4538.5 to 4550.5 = -0.5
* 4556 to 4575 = -0.4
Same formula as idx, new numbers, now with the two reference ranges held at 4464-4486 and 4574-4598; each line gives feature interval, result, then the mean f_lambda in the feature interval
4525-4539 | -0.02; 4.58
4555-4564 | -0.03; 4.62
